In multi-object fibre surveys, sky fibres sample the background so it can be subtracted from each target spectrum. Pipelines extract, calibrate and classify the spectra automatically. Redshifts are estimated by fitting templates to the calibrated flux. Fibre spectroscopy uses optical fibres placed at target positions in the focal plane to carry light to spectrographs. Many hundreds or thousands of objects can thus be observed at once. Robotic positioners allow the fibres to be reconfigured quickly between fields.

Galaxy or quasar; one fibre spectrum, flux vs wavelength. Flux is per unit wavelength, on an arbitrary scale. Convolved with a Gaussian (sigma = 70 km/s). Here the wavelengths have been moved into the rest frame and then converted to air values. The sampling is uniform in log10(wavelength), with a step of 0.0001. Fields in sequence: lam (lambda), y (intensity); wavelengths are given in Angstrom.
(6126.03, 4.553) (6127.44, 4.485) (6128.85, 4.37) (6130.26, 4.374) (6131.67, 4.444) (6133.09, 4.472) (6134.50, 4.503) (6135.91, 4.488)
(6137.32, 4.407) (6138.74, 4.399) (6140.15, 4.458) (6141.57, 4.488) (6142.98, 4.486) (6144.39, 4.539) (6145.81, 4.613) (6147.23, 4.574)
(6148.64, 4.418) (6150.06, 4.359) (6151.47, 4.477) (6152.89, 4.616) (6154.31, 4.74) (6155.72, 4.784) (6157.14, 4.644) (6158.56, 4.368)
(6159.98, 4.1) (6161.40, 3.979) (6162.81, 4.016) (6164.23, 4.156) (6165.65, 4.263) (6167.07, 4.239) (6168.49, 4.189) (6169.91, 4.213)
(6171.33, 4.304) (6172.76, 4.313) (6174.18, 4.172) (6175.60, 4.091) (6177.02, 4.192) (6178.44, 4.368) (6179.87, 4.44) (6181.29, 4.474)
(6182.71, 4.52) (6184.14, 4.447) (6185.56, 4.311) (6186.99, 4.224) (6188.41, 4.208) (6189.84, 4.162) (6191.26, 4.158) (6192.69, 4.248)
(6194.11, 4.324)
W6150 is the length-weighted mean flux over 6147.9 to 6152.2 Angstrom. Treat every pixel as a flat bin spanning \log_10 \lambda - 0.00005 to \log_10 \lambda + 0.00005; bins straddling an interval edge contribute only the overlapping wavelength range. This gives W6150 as 4.42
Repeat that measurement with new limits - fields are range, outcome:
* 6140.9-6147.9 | 4.54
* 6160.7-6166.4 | 4.11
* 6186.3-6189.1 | 4.22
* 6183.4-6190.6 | 4.27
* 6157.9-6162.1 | 4.14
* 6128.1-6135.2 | 4.43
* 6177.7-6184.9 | 4.45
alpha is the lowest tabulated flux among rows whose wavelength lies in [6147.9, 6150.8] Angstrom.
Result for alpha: 4.359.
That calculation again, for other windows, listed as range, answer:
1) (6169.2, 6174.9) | 4.172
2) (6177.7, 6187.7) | 4.224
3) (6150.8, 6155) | 4.477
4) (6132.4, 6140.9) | 4.399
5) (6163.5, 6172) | 4.156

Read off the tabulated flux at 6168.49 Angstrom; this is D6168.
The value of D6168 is 4.189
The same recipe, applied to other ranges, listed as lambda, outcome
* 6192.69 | 4.248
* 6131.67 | 4.444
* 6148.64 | 4.418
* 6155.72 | 4.784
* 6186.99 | 4.224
